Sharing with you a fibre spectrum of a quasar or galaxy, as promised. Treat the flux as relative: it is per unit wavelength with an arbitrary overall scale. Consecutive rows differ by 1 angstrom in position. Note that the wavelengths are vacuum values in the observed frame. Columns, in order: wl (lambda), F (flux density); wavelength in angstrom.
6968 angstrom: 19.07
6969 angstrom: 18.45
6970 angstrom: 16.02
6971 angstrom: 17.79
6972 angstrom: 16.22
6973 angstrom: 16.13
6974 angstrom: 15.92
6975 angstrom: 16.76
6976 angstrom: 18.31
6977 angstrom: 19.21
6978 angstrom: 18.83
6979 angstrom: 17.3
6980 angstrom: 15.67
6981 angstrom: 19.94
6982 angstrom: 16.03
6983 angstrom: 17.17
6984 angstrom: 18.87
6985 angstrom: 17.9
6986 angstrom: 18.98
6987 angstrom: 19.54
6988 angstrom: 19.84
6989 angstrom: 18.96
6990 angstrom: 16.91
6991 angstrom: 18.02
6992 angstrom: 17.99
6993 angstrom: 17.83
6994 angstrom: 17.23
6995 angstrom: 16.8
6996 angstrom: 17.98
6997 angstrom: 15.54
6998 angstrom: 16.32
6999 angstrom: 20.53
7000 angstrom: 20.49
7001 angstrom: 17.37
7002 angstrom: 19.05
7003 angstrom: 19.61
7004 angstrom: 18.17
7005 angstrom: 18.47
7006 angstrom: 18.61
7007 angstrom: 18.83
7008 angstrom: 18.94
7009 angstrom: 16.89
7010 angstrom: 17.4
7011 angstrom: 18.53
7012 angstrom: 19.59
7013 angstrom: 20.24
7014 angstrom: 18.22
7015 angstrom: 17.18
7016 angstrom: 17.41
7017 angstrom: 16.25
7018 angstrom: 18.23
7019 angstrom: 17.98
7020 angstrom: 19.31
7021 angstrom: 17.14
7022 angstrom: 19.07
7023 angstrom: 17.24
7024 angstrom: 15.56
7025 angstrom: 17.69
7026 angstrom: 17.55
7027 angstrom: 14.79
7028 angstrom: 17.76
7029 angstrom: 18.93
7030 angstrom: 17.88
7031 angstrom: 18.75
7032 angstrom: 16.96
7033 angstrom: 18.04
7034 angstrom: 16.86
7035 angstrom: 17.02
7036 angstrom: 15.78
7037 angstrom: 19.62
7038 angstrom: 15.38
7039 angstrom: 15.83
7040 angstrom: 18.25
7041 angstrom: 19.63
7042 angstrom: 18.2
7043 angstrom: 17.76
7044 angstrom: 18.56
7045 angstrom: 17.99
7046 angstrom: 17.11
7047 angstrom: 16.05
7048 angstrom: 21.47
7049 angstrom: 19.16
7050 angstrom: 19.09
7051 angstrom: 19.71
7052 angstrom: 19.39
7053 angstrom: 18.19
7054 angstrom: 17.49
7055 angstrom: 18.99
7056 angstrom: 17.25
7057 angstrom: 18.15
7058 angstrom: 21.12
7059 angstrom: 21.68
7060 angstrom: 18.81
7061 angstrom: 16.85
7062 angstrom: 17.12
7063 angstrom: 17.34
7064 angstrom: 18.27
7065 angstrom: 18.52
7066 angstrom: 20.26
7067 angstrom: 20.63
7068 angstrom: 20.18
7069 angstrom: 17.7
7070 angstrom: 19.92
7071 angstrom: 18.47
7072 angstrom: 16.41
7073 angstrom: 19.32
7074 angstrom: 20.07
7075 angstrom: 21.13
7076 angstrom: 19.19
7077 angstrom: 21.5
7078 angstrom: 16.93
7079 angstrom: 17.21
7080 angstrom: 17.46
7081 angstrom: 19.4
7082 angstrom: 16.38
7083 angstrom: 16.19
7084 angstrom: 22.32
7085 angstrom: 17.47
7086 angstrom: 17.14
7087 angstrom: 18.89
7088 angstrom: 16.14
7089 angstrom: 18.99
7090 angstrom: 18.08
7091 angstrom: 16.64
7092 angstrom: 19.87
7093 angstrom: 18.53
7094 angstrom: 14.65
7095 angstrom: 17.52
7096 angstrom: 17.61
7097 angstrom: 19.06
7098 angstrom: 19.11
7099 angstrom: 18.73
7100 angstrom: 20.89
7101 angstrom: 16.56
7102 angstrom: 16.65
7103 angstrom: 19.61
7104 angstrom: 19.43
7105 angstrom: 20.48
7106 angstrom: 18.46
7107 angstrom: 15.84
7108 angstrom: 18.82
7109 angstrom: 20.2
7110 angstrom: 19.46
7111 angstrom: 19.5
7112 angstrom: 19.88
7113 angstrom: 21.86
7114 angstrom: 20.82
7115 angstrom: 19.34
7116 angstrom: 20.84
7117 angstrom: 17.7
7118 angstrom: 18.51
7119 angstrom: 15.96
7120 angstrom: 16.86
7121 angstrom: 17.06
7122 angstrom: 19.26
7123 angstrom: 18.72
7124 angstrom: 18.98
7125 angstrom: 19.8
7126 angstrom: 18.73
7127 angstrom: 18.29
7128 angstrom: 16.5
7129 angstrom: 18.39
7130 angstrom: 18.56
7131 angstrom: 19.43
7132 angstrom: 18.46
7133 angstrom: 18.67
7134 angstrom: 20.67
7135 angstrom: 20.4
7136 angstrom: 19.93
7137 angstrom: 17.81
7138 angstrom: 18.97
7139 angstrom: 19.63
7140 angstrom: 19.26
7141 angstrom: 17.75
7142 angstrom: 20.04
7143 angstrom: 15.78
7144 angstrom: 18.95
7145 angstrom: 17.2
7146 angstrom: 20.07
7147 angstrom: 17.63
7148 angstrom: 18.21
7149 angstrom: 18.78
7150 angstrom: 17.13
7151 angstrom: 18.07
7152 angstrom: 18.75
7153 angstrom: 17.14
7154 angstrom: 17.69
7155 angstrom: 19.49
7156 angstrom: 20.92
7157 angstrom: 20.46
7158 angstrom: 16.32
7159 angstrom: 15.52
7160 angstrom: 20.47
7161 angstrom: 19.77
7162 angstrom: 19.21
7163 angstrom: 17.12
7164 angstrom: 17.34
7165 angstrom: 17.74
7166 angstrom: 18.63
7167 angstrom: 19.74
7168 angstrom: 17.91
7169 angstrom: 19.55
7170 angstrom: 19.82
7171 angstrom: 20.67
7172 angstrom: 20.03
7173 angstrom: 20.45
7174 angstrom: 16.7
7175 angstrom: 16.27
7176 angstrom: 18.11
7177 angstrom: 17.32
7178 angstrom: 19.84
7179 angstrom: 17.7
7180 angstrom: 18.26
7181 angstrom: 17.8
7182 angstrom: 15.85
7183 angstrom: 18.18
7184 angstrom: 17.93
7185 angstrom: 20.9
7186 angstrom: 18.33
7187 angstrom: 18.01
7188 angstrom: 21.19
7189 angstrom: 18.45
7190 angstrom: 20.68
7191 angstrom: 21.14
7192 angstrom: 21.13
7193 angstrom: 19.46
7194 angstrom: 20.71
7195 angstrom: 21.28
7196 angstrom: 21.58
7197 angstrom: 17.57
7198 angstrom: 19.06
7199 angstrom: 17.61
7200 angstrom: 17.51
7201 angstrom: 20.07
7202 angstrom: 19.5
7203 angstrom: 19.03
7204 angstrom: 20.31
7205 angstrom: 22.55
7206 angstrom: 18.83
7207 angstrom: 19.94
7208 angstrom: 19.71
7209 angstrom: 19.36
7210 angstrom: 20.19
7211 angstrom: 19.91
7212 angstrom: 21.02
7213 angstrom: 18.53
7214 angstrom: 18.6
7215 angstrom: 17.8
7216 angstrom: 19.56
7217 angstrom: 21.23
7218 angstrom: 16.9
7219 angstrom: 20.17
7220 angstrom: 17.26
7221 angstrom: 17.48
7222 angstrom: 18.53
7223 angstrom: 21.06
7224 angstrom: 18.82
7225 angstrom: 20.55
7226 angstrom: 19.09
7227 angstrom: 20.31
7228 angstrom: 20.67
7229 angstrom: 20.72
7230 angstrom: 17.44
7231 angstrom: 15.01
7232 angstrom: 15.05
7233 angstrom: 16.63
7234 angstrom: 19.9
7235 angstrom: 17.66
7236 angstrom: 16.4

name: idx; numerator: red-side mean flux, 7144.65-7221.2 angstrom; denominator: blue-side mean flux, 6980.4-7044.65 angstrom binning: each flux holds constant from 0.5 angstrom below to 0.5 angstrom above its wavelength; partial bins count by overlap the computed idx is 1.06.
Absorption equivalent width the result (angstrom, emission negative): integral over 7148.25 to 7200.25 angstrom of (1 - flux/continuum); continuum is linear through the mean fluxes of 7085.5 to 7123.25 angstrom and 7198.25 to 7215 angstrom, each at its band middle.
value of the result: 1.0 angstrom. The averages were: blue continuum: 18.5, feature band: 18.8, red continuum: 19.5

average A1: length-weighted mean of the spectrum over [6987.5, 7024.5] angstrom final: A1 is 18.1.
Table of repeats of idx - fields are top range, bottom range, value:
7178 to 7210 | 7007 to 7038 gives 1.09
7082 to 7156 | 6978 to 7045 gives 1.04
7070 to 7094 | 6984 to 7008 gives 1.00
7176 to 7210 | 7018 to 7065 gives 1.07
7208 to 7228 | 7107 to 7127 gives 1.02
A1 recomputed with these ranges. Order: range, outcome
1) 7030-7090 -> 18.4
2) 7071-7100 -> 18.3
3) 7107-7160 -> 18.7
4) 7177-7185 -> 18.1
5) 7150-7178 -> 18.6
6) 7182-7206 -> 19.6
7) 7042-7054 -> 18.5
